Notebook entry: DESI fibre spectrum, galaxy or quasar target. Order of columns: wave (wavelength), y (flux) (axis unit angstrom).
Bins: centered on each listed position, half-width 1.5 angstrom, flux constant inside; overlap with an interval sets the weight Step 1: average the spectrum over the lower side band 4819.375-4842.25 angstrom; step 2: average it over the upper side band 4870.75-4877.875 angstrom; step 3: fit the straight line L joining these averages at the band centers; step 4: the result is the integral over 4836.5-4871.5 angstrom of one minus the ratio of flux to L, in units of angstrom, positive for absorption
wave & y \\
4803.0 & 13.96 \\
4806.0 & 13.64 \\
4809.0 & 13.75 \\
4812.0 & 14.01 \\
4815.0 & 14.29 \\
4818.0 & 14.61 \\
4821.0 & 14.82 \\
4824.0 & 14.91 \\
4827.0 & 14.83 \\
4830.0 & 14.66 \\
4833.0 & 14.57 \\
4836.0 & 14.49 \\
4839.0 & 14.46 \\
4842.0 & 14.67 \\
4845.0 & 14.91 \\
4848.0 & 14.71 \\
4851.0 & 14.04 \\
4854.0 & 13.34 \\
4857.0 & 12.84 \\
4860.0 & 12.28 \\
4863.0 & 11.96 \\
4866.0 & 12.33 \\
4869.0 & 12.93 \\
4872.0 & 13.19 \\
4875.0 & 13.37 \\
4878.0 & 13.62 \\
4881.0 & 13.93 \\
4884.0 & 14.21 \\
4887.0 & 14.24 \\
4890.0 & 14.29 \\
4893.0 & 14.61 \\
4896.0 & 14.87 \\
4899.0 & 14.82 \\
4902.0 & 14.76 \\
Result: 1.2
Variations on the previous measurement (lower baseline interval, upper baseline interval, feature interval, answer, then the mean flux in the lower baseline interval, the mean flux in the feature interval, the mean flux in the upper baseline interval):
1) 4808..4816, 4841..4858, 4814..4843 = -1.2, 14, 14.6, 14.1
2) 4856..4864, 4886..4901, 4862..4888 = 0.1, 12.4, 13.3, 14.6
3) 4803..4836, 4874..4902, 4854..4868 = 1.8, 14.4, 12.5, 14.3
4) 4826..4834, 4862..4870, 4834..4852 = -0.9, 14.7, 14.6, 12.4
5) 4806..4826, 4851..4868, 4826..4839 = -0.8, 14.4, 14.6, 12.7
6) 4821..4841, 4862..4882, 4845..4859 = 0.0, 14.7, 13.8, 13.1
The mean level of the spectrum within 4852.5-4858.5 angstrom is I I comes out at 13.1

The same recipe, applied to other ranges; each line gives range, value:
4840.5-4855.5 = 14.3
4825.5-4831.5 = 14.7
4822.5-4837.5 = 14.7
